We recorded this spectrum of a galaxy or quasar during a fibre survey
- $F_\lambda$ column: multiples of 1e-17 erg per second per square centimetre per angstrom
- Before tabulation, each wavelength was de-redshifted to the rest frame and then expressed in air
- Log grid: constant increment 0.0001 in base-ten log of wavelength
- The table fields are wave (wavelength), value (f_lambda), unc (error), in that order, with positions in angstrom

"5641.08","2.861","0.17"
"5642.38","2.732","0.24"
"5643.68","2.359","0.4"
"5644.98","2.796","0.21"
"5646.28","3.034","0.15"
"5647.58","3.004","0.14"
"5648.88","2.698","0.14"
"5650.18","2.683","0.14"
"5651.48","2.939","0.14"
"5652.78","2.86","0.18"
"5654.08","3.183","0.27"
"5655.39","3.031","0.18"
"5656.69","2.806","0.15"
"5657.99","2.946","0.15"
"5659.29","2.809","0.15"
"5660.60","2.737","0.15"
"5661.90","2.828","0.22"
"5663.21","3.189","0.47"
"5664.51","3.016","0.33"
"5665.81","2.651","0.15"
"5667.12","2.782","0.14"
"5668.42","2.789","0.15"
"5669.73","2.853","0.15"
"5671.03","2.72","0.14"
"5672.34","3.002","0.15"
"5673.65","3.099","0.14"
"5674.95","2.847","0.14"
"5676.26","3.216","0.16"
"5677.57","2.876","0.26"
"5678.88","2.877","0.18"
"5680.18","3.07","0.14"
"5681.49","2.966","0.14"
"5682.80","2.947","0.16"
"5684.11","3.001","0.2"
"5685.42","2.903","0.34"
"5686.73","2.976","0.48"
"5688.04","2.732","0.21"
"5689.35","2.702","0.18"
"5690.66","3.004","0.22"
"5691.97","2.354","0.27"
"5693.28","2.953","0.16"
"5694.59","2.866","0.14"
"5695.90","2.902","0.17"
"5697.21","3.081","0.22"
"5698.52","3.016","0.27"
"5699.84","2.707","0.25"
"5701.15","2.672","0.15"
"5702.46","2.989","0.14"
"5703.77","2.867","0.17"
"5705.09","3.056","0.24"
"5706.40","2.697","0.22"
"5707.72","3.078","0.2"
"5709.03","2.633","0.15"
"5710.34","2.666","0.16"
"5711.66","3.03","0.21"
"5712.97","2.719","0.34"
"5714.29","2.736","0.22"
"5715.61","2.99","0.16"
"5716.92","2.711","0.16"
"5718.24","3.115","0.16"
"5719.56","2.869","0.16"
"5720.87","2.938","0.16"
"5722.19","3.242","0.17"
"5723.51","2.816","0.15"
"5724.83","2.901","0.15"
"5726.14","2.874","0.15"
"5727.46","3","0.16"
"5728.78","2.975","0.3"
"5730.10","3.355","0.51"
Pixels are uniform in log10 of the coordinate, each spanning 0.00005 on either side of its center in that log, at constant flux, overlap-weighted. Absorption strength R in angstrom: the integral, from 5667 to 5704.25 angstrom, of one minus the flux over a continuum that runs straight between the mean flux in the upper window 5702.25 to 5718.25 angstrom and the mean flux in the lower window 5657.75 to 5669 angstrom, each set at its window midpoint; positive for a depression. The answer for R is -0.44 angstrom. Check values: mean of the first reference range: 2.86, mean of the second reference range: 2.85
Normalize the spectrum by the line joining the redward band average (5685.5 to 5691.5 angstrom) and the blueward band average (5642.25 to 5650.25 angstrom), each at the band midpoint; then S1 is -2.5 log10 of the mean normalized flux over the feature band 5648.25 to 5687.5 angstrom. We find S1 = -0.04 mag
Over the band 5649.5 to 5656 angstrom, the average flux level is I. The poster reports 2.94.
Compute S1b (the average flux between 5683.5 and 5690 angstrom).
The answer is 2.86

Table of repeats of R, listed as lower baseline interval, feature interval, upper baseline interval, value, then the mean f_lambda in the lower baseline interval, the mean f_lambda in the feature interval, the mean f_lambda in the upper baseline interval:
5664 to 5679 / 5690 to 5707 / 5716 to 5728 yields 0.4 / 2.89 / 2.86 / 2.94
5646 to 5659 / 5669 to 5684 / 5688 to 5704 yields -0.4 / 2.91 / 2.95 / 2.84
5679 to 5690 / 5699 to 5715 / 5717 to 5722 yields 0.7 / 2.91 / 2.82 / 2.97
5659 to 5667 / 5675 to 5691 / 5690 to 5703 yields -0.4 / 2.87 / 2.93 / 2.85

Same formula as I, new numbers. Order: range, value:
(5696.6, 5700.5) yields 2.93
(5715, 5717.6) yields 2.85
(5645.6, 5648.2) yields 3.02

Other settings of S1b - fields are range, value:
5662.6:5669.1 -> 2.88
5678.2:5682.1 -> 2.97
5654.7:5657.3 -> 2.92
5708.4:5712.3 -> 2.78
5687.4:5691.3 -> 2.81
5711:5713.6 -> 2.88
